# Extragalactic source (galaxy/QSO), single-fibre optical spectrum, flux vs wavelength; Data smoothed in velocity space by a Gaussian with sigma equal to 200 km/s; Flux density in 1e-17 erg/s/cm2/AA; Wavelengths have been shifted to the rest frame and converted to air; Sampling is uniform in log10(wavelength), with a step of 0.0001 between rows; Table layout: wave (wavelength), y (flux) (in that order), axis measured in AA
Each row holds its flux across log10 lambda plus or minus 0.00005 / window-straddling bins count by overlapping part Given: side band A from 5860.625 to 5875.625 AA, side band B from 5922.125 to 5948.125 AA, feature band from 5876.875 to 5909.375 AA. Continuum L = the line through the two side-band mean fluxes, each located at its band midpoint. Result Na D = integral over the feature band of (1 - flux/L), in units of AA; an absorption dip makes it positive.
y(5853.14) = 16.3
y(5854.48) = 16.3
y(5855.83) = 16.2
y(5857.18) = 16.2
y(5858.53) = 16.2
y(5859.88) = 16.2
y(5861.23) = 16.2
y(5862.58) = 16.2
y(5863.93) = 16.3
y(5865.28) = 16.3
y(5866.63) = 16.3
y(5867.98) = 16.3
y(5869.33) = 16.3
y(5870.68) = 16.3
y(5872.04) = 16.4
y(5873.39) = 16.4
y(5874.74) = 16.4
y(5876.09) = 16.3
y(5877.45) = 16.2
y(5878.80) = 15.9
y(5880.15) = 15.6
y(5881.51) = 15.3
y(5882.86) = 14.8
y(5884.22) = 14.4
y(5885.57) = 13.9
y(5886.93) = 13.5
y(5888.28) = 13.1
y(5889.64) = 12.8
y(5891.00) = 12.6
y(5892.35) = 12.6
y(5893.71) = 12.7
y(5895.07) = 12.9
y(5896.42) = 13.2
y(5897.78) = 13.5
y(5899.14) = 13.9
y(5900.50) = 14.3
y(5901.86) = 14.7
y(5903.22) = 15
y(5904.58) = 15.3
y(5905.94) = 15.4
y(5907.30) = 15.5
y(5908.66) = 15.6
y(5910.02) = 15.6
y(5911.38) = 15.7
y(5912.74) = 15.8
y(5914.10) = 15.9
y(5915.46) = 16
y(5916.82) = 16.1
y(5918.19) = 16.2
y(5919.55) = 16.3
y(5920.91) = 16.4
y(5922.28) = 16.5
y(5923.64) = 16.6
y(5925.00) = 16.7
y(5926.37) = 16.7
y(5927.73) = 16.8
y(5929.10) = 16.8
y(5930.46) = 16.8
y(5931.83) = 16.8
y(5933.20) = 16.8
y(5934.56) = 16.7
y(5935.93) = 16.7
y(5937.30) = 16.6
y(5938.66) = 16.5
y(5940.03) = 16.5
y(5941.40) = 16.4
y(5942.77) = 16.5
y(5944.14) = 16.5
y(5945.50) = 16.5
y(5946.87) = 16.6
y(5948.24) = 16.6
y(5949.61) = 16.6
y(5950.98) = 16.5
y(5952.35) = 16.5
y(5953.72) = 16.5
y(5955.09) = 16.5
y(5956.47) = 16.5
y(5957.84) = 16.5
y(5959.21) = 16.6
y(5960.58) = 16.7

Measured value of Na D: 4.3 AA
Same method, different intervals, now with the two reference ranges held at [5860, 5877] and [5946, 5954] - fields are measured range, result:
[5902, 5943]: 0.6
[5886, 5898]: 2.5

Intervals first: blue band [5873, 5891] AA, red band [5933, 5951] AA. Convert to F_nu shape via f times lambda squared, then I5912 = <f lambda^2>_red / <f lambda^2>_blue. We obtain 1.14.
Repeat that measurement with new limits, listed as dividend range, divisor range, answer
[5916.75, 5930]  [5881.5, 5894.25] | 1.24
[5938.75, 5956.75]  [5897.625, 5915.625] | 1.10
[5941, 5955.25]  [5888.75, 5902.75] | 1.26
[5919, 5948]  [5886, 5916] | 1.17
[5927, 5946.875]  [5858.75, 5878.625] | 1.05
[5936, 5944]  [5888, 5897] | 1.31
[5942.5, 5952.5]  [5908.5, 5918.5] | 1.06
